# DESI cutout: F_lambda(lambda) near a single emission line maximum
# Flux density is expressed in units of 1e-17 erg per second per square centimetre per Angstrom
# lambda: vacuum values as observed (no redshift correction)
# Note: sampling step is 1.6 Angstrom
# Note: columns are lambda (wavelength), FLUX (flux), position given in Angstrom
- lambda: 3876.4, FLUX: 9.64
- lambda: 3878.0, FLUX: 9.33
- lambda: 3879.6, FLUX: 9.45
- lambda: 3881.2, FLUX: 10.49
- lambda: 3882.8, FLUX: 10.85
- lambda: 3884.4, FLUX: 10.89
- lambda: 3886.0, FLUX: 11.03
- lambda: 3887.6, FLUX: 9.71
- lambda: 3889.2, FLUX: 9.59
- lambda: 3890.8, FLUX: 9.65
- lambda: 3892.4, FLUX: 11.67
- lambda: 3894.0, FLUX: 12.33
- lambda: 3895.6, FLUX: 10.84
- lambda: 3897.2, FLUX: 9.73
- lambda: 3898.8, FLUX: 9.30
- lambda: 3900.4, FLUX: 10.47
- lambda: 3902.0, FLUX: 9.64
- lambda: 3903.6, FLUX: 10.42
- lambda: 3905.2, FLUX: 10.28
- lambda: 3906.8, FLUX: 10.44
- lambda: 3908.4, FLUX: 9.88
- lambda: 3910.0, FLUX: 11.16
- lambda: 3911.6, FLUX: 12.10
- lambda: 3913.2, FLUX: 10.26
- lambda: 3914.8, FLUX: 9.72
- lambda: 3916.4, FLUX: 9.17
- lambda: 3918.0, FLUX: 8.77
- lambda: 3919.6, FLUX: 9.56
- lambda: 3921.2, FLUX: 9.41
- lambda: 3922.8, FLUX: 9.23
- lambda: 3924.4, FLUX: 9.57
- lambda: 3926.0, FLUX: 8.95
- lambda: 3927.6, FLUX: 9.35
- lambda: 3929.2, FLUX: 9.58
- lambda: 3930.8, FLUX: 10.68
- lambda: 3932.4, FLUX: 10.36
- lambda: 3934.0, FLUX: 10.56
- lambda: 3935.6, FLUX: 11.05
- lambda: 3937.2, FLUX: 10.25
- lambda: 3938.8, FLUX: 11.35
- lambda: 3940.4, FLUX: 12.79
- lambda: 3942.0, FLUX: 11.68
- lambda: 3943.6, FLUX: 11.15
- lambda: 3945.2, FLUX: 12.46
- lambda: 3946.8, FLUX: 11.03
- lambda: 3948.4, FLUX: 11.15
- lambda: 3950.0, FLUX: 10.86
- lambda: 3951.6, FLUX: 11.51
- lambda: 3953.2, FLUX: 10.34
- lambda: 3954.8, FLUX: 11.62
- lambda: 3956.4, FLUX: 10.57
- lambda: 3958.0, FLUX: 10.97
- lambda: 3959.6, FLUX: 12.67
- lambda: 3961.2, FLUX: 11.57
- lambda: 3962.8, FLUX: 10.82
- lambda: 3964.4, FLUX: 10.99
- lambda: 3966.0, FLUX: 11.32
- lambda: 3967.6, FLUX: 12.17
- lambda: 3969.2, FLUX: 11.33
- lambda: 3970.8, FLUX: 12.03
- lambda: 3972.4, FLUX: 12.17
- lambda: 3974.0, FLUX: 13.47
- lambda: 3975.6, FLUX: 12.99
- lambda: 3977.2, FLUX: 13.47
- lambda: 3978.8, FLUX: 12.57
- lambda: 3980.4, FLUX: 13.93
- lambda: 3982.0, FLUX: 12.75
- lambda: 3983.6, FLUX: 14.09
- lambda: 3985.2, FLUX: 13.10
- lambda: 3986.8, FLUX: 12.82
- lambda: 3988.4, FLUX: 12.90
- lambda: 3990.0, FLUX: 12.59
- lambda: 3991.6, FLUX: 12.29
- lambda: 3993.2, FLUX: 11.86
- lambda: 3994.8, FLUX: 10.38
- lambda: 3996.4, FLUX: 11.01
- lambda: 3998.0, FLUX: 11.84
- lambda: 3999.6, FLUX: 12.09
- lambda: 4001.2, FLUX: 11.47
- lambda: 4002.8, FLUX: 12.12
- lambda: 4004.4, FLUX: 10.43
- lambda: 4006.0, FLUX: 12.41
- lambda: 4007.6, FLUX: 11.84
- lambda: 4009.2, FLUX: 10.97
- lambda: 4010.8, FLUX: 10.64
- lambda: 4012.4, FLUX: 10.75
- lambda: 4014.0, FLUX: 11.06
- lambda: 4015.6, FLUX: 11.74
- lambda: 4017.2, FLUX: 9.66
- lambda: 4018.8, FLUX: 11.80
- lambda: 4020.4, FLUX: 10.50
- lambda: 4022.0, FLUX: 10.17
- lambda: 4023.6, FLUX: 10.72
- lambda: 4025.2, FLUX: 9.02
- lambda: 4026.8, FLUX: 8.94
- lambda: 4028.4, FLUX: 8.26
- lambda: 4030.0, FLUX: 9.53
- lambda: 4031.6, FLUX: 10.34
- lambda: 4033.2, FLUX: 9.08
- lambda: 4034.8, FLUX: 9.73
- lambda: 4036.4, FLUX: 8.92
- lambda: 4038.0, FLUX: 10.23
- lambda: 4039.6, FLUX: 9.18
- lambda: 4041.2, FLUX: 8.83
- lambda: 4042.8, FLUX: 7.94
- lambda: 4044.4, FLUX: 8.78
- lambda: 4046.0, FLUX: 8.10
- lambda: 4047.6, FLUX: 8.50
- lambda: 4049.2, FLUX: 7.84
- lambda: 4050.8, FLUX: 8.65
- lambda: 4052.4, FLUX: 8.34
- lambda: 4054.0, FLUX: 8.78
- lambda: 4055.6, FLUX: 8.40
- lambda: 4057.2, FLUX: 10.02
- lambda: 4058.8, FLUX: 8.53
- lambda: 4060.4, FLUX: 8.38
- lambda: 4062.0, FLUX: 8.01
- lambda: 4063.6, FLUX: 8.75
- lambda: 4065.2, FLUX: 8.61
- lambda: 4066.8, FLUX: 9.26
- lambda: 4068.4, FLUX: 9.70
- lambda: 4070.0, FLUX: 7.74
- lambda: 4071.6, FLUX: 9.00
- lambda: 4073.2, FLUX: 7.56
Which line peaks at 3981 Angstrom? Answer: C III]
